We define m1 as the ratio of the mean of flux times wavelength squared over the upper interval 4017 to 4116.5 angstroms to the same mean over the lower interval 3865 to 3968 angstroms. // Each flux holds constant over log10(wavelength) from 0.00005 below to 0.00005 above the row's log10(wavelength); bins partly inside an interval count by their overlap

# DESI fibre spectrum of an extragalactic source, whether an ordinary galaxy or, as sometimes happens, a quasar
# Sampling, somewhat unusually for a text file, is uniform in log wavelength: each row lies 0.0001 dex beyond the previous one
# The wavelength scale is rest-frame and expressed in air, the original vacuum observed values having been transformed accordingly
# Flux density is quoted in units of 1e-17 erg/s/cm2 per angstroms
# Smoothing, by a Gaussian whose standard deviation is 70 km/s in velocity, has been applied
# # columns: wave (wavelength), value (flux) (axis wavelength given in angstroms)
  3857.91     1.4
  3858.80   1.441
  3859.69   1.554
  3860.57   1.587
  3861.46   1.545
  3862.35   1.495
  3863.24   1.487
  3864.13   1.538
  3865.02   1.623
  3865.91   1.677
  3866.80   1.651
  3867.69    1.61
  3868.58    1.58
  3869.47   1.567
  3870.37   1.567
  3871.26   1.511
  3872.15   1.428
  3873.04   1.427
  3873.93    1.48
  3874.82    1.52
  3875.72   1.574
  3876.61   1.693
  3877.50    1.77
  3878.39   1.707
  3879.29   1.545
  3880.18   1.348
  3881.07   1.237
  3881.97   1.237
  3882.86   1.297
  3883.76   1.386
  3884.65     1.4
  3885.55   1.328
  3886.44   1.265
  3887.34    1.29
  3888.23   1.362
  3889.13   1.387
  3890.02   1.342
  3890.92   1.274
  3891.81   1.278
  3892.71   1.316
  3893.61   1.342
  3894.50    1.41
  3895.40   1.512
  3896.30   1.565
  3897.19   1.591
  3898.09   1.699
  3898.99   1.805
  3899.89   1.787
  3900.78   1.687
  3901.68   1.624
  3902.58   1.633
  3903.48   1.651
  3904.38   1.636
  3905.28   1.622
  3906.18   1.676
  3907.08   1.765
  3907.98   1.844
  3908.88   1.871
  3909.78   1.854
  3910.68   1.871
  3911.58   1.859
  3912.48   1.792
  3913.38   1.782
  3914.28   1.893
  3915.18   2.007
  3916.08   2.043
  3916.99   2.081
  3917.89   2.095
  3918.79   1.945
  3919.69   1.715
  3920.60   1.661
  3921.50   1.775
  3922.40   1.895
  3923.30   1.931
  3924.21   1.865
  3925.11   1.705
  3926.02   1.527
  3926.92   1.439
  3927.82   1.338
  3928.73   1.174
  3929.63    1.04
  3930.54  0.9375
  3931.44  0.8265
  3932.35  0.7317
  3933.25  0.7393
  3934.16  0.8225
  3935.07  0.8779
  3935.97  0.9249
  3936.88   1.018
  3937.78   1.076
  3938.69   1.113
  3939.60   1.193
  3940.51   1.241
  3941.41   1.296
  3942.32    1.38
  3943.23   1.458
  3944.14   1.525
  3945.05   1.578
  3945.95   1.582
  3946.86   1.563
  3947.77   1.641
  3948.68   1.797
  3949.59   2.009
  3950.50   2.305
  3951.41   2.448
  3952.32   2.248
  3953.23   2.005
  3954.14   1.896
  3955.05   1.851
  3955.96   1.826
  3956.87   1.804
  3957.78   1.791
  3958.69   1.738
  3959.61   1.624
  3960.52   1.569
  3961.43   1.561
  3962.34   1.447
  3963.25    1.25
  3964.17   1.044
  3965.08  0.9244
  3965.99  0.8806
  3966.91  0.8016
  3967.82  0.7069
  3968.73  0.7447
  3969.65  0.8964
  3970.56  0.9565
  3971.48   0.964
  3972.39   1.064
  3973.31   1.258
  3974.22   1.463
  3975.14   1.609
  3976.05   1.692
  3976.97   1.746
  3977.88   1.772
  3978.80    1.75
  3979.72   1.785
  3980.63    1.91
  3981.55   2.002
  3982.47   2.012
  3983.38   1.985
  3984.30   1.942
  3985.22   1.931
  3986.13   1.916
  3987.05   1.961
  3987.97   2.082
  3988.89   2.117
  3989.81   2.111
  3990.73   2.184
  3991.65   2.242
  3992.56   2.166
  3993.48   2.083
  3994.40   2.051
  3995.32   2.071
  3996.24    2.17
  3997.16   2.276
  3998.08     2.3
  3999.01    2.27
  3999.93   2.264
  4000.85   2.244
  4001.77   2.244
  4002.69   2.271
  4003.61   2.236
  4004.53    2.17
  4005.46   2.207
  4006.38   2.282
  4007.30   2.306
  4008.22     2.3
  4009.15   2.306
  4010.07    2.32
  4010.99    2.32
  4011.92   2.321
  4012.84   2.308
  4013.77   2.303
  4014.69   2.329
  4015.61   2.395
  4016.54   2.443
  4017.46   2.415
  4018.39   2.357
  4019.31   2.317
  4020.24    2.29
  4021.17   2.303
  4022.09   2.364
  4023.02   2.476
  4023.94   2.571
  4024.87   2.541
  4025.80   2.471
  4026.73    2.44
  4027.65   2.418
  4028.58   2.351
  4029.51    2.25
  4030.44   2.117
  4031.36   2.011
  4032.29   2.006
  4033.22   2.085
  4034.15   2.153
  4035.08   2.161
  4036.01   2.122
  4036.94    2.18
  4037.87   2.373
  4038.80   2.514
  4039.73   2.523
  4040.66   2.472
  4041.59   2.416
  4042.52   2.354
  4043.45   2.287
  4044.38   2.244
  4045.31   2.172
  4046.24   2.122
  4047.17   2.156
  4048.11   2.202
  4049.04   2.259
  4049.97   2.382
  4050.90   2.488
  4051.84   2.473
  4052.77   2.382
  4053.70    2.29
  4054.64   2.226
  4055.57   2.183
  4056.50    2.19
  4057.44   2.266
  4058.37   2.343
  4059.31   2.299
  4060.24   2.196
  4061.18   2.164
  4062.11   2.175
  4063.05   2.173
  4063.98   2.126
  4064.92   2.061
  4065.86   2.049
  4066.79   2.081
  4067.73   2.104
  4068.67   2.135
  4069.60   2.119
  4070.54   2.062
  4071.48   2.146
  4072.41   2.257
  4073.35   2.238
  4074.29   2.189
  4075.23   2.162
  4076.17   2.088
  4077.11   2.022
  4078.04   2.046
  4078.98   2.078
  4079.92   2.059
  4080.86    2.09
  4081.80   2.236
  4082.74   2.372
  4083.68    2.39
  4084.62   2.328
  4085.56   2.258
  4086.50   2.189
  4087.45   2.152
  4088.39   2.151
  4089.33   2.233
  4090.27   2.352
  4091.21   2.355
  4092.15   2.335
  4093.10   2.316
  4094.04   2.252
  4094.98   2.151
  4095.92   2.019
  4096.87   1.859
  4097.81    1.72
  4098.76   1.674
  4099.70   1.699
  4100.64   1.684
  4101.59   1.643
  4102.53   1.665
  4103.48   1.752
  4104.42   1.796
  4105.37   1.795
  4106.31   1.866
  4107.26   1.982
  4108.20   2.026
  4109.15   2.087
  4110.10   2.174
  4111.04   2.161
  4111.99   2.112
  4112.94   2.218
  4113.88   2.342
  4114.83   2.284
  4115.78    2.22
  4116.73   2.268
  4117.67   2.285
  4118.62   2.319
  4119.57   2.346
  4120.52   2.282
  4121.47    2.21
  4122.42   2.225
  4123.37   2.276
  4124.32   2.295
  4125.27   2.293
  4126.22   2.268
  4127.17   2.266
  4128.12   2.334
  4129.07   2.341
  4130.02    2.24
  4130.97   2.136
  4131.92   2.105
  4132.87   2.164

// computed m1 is 1.5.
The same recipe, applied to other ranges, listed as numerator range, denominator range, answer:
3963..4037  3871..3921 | 1.31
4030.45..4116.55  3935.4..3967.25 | 1.50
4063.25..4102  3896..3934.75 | 1.42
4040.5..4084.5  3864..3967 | 1.55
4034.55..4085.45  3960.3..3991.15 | 1.52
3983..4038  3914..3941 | 1.65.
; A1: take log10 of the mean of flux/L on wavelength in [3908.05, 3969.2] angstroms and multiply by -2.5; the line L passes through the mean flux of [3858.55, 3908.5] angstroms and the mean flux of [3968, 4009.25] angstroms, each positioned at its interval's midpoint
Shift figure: 0.129 mag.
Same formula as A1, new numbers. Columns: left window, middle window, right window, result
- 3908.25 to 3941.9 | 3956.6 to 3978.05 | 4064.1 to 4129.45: 0.259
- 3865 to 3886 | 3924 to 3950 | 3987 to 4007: 0.398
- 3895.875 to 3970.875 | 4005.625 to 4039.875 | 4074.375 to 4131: -0.244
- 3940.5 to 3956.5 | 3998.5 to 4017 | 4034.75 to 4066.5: -0.116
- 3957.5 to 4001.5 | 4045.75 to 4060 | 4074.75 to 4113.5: -0.181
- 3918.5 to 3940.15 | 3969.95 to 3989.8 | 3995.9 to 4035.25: 0.108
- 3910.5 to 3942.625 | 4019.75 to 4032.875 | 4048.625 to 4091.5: -0.176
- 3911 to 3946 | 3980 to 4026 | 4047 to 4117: -0.238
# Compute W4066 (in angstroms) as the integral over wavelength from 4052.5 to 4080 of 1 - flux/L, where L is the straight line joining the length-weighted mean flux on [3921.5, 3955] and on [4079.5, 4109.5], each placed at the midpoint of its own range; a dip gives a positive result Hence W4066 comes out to -3.2 angstroms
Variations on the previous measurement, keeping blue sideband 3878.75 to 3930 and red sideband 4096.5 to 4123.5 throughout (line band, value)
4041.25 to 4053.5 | -2.6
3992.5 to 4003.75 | -2.5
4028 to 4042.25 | -2.9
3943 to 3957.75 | -1.3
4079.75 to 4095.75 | -2.1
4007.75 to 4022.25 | -4.0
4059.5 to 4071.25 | -1.1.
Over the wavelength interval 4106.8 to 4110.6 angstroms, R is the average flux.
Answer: 2.07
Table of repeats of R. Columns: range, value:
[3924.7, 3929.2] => 1.43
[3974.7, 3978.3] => 1.71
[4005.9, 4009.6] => 2.3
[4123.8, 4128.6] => 2.29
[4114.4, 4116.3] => 2.25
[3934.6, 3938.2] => 0.974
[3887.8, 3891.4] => 1.34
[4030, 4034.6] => 2.08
